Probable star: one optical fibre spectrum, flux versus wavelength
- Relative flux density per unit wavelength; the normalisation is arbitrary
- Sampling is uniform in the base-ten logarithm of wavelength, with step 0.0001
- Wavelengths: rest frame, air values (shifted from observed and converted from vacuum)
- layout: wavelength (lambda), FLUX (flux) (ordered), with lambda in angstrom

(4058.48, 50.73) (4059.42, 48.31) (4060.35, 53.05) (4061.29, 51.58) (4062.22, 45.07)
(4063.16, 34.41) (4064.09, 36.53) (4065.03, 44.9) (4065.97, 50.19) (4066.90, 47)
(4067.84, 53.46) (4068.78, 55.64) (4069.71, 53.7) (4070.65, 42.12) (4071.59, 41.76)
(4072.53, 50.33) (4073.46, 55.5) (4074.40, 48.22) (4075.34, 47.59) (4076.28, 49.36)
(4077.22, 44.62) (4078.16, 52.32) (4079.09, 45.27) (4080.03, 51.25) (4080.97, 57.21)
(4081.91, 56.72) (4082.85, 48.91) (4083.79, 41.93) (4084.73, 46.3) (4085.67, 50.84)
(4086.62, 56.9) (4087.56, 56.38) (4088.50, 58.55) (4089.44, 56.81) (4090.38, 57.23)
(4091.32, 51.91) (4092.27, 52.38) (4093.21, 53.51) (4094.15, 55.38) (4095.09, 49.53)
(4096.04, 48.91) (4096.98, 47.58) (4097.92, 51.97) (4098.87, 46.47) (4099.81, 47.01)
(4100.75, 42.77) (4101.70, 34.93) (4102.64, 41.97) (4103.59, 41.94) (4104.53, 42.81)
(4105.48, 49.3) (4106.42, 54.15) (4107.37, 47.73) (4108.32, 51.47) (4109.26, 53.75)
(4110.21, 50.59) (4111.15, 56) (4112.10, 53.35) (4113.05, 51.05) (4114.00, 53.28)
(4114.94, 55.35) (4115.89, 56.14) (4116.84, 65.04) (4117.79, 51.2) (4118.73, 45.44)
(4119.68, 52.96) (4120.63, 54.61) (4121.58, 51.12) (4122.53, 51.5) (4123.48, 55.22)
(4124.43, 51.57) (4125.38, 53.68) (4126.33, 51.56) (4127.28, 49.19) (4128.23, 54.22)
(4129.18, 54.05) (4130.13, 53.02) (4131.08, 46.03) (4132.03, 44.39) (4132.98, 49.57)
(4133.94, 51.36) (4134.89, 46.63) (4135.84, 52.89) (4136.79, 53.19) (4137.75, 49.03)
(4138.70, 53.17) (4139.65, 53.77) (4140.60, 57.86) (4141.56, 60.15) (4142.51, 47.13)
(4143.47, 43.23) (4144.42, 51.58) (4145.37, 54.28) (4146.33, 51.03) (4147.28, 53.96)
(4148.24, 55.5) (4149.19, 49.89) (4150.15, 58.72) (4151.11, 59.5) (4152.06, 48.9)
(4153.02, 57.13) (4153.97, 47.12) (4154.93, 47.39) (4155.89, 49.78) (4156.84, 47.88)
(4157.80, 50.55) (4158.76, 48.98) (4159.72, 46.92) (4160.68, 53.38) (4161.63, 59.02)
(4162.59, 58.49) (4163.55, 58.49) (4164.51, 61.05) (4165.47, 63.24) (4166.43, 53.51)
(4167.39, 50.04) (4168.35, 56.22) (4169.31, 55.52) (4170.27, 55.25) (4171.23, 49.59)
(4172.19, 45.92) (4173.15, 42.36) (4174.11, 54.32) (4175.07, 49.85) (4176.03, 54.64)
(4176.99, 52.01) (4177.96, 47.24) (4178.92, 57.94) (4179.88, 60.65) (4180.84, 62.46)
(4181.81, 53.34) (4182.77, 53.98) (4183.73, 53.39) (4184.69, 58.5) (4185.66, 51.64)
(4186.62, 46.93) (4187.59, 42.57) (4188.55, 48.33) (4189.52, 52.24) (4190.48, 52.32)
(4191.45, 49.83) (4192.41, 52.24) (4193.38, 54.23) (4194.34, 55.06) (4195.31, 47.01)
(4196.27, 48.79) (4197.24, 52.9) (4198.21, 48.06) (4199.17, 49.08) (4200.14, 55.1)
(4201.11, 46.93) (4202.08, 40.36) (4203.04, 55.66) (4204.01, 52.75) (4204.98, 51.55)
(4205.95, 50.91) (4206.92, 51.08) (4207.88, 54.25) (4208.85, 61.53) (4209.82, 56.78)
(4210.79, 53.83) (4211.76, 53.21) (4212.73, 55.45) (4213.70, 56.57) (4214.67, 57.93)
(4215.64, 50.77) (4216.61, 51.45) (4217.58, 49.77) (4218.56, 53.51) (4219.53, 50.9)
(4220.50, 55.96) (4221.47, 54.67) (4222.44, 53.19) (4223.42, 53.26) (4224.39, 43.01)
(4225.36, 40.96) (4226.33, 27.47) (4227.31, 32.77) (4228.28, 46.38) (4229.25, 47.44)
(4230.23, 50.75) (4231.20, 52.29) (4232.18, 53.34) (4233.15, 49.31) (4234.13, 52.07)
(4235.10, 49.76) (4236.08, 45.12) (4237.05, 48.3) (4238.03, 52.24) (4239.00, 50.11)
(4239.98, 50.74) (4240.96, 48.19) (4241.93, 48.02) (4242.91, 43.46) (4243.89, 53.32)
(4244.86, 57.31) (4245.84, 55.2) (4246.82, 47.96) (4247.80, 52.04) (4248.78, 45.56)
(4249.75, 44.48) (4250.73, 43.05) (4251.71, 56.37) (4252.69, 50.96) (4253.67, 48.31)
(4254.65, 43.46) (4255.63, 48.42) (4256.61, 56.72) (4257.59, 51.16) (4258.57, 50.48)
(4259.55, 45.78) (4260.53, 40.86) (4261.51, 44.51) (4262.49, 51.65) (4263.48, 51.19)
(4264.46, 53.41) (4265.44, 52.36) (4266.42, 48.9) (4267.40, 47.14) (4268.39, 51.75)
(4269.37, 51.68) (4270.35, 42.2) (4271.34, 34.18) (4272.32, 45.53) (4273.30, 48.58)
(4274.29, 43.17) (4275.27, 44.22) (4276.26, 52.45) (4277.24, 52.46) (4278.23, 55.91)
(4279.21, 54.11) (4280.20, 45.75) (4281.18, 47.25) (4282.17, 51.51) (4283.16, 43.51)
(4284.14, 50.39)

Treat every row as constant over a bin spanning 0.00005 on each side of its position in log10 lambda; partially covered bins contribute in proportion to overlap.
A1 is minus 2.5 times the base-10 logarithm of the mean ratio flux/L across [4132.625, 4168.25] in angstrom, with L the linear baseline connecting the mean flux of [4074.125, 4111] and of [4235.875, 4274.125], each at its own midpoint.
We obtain -0.07 mag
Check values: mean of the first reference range 49.9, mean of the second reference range 48.7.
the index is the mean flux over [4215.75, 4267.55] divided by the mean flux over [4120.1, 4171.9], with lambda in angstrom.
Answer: 0.9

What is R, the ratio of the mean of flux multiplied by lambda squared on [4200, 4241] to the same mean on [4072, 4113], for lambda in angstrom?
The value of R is 1.1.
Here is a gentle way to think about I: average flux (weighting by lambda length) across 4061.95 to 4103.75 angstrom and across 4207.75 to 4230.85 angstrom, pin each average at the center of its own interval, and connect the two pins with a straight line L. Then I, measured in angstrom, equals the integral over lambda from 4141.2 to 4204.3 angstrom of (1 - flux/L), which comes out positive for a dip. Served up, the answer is -2.9 angstrom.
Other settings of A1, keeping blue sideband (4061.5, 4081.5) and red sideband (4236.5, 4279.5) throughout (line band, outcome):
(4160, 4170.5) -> -0.17 mag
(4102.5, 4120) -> -0.07 mag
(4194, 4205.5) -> -0.03 mag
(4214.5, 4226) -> -0.04 mag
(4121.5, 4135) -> -0.06 mag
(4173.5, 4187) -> -0.11 mag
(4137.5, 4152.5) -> -0.10 mag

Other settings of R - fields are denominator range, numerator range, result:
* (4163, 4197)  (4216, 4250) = 0.95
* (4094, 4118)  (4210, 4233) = 1.06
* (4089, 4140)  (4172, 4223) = 1.07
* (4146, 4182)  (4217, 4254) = 0.95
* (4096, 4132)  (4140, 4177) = 1.07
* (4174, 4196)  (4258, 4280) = 0.96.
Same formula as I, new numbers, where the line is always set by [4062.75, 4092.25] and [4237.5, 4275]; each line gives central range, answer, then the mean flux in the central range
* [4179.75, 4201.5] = -1.2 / 51.9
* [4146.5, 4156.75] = -0.7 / 52.6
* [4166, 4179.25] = -0.7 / 51.7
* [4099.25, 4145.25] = -1.2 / 50.8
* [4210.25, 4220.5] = -1.0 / 53.5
